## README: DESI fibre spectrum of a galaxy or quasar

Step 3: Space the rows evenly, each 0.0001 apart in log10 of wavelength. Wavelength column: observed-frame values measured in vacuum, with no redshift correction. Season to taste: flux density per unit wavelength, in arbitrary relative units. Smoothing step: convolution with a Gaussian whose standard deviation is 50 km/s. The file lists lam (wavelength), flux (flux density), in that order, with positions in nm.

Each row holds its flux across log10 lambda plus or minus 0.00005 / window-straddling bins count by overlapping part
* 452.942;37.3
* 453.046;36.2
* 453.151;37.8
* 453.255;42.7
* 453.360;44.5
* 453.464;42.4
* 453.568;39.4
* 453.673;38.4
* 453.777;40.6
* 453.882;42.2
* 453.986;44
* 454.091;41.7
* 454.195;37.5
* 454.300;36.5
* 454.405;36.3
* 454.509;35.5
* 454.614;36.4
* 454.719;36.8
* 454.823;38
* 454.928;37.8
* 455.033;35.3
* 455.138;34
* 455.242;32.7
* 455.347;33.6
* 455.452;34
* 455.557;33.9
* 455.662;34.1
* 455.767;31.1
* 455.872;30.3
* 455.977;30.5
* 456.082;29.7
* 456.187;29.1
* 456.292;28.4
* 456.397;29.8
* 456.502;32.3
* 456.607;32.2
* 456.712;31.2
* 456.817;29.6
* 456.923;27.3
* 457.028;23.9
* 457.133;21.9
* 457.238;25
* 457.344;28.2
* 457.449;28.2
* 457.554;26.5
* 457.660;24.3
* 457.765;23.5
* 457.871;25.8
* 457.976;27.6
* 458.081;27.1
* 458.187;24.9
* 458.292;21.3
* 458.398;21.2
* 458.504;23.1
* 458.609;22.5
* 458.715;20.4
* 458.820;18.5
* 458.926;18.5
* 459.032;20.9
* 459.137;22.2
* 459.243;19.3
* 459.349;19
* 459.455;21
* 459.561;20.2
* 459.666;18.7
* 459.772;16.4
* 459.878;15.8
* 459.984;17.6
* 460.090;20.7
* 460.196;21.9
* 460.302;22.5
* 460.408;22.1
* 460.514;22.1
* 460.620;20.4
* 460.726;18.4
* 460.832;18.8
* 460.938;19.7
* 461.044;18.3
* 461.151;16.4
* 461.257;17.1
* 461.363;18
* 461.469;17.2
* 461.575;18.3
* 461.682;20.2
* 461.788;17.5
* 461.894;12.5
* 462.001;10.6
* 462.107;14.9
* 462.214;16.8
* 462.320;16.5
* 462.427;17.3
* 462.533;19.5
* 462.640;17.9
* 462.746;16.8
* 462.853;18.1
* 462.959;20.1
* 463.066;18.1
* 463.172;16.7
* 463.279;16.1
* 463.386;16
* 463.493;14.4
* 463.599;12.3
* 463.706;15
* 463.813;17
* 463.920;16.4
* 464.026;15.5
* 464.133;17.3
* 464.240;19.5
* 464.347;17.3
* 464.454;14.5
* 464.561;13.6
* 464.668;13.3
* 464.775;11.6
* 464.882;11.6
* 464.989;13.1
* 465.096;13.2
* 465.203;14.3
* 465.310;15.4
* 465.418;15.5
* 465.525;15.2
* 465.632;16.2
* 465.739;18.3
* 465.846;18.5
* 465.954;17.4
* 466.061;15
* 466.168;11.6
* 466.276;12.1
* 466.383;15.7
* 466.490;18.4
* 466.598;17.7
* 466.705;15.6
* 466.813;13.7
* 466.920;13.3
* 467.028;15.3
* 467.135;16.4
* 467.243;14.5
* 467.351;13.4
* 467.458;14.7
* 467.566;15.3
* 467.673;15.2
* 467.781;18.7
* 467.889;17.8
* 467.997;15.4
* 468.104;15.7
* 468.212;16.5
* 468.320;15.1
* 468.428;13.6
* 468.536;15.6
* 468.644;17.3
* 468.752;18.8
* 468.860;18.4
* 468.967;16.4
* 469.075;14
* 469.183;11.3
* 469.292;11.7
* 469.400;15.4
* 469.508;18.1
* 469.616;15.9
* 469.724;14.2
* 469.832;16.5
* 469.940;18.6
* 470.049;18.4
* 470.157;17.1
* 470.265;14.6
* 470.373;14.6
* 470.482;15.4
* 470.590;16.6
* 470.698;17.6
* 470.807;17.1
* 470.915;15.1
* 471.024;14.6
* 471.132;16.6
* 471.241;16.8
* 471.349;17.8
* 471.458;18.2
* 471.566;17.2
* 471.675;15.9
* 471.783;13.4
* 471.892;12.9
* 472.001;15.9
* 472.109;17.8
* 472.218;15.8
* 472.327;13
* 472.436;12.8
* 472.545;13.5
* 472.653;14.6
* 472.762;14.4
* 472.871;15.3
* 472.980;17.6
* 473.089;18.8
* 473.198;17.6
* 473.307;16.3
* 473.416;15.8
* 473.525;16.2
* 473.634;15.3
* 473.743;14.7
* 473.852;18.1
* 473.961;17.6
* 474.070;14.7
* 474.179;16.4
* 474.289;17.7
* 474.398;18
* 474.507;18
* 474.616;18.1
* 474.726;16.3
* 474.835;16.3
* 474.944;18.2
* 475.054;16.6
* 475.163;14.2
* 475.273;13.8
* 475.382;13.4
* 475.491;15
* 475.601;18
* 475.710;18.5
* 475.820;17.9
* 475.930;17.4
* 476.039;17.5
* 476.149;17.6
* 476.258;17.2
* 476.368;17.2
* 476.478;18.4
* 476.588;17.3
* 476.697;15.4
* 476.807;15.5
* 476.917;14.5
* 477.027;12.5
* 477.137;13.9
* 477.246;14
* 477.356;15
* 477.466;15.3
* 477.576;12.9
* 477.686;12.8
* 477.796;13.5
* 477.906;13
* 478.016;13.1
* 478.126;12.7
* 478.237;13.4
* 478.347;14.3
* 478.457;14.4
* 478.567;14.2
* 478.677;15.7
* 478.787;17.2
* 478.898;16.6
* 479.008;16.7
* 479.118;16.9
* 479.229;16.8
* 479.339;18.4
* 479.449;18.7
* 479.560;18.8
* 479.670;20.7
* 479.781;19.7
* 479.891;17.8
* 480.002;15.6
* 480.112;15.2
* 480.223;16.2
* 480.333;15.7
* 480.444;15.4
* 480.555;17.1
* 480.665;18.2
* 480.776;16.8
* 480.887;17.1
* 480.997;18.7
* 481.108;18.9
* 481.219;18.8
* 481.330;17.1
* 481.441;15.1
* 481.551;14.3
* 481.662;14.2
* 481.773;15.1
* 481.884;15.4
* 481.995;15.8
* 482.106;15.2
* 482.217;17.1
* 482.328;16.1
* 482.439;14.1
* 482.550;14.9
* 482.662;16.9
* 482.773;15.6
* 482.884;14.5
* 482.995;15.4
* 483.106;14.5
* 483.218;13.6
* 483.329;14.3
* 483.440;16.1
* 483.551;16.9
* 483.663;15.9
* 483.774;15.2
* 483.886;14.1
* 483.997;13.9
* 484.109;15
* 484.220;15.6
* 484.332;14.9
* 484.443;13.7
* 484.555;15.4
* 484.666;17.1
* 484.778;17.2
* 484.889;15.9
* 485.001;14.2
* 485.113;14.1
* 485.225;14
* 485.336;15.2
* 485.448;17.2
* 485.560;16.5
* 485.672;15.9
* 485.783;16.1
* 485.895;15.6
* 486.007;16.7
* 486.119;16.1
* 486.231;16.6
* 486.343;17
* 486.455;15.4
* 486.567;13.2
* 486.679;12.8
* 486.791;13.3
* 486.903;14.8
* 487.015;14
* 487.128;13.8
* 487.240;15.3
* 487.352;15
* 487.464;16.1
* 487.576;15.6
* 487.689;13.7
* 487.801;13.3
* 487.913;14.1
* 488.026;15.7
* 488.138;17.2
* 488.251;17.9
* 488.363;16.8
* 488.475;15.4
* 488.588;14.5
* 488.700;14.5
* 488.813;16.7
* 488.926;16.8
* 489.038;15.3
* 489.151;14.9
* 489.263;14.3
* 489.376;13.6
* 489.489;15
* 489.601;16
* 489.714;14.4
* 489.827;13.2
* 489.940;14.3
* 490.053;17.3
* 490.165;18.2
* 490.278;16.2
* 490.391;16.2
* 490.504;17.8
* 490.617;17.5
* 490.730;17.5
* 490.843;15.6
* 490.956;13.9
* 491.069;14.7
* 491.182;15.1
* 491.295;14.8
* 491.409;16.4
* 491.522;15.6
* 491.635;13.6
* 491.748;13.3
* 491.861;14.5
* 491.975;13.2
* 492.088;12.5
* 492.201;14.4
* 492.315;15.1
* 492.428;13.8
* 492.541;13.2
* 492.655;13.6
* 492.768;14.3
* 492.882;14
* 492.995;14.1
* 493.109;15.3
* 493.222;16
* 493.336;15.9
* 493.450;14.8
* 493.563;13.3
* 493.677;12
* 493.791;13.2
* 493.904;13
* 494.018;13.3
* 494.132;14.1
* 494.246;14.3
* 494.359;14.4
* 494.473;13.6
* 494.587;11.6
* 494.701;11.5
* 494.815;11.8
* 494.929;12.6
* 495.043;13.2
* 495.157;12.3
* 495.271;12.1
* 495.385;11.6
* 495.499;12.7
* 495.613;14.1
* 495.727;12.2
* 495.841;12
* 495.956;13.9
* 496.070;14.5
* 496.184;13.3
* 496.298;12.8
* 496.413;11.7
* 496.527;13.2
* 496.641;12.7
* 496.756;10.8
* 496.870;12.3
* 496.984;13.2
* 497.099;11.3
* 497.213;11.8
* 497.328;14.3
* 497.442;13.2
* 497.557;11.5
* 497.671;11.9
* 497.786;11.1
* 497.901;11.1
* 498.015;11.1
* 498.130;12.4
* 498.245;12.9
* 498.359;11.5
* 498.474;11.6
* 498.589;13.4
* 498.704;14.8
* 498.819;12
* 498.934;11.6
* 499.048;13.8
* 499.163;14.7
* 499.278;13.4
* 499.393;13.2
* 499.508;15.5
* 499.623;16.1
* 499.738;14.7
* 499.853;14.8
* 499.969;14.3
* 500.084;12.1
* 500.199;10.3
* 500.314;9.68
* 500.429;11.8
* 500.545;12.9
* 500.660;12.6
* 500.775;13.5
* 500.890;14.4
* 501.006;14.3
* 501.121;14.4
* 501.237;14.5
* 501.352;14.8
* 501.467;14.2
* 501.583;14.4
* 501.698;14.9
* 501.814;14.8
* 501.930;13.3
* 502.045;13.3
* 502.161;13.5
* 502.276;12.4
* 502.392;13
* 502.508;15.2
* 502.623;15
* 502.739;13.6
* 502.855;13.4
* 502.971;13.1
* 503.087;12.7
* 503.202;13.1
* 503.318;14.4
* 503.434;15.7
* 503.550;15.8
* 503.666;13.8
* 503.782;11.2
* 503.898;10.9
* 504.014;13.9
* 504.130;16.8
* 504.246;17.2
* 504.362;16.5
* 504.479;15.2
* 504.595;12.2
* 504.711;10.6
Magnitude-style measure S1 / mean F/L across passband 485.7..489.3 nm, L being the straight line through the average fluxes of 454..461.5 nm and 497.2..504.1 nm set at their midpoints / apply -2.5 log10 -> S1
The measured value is 0.13 mag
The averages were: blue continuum 26.2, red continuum 13.3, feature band 15.3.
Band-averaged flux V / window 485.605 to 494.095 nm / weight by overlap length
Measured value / 15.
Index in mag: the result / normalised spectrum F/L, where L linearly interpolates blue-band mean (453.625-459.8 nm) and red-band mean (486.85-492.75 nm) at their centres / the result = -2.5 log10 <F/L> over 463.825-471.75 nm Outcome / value 0.48 mag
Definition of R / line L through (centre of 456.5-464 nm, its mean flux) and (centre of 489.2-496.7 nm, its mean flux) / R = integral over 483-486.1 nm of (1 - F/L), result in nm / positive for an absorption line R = 0.060 nm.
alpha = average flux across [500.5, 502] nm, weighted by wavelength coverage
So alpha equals 14.1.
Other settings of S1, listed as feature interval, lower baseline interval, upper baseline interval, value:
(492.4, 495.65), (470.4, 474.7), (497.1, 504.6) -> 0.054 mag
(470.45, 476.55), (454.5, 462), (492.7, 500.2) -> 0.224 mag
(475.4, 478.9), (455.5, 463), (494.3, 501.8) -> 0.174 mag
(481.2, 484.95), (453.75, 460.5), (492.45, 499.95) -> 0.174 mag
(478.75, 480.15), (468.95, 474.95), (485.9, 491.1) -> -0.126 mag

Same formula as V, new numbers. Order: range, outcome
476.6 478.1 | 14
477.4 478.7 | 13.7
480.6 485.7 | 15.7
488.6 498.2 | 13.9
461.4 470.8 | 15.8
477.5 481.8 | 16.1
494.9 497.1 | 12.7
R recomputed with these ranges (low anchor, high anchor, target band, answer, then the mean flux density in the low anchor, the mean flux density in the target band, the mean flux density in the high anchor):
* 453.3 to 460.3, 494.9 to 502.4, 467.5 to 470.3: 0.96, 28.9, 16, 13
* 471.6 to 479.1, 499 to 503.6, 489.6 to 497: 0.20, 15.7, 14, 13.8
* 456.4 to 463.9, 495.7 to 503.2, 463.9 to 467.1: 0.70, 20.5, 15.2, 13.1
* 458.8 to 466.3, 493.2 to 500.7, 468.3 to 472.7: 0.10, 17.1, 15.7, 12.9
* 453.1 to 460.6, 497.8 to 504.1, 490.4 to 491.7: 0.09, 28.9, 15.7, 13.4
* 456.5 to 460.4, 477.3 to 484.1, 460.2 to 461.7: 0.20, 23.1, 19.3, 15.8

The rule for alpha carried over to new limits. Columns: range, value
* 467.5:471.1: 16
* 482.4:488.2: 15.2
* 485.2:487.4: 15.2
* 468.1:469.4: 15.3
